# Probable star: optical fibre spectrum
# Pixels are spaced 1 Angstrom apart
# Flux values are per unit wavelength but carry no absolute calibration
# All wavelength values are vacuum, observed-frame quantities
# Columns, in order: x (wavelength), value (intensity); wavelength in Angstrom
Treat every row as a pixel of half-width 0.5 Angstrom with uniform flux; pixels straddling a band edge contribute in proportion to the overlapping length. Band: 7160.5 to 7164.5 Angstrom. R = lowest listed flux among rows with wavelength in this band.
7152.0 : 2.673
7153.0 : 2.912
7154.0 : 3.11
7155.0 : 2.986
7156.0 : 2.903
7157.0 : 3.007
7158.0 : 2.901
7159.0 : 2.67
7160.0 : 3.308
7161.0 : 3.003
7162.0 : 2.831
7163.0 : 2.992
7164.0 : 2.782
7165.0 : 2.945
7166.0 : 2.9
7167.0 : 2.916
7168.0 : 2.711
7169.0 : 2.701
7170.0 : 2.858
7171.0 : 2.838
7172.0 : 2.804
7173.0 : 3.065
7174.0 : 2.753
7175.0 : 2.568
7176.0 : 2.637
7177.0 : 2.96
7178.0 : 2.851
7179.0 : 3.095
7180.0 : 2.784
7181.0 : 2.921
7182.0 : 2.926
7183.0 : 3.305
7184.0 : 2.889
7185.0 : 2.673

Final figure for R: 2.782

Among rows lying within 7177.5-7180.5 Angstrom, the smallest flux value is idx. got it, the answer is 2.784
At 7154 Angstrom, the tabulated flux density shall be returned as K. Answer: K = 3.11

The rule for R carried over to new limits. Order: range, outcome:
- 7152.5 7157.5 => 2.903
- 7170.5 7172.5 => 2.804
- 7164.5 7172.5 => 2.701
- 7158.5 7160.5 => 2.67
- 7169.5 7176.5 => 2.568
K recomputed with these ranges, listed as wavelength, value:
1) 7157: 3.007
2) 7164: 2.782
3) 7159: 2.67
